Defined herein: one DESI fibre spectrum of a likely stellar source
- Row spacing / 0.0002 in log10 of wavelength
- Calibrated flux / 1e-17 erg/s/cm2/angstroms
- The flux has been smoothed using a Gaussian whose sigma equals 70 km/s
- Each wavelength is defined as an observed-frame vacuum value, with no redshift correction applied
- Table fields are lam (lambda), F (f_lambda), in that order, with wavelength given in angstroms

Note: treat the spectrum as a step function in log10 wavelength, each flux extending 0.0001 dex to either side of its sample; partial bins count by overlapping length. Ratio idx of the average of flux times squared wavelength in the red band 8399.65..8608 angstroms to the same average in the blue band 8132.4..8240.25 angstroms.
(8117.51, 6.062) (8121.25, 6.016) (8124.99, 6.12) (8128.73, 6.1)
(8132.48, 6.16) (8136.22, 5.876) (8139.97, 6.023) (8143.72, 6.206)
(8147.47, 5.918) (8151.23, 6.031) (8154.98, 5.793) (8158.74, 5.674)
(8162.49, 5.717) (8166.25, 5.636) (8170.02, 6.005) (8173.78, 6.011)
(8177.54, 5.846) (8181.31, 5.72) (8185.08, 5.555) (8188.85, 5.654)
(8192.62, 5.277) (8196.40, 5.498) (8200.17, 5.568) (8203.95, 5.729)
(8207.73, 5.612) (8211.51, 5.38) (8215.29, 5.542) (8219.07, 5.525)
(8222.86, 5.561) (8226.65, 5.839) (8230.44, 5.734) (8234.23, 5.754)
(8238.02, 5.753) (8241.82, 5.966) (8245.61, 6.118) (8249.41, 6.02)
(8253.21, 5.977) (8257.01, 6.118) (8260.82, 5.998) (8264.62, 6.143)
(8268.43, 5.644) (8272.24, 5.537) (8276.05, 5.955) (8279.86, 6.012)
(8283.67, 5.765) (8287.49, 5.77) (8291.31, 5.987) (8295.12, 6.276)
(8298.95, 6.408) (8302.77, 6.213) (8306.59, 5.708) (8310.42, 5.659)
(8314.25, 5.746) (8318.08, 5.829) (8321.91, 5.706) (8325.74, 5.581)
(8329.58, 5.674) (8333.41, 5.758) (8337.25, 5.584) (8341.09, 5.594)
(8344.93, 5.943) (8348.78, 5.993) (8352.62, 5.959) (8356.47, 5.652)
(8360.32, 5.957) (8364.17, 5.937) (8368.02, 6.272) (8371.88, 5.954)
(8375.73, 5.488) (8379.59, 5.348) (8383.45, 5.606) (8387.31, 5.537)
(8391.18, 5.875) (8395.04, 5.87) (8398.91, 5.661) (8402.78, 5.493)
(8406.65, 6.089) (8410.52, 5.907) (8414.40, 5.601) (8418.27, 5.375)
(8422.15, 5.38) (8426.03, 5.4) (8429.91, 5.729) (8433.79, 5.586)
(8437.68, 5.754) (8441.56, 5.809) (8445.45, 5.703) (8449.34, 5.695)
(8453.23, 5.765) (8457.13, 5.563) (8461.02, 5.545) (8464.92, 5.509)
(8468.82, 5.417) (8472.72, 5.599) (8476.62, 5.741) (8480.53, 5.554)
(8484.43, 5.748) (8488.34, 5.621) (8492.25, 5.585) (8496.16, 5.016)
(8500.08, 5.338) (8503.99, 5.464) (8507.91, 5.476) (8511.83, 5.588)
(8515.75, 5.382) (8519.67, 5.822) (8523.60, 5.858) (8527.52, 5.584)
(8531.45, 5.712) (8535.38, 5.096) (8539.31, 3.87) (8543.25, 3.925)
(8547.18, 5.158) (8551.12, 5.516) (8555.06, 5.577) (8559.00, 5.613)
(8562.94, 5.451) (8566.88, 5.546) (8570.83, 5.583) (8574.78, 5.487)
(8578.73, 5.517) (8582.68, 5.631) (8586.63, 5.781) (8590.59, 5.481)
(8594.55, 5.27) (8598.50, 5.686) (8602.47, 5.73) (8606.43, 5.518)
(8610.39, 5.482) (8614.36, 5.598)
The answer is 1.04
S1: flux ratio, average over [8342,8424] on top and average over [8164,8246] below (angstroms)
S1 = 1.0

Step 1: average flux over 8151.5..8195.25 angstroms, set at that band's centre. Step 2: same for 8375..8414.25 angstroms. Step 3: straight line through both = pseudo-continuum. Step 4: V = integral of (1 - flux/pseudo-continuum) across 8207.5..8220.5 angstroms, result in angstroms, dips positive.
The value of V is 0.5 angstroms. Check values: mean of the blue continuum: 5.72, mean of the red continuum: 5.69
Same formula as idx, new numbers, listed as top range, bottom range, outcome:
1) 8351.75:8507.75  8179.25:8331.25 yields 1.02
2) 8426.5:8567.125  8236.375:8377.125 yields 0.97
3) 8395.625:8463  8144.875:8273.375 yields 1.03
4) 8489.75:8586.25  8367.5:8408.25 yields 0.97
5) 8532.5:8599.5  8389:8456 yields 0.97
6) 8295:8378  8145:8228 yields 1.07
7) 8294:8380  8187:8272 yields 1.04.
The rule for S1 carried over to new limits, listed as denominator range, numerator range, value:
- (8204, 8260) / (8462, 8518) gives 0.95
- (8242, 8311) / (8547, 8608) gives 0.93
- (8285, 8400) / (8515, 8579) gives 0.92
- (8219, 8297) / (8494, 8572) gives 0.90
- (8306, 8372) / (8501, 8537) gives 0.96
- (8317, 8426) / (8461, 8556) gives 0.94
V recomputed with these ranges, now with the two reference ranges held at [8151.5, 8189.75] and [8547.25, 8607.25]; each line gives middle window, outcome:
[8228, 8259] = -1.0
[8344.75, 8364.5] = -0.8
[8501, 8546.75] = 2.7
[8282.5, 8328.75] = -1.5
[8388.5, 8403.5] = -0.2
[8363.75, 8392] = -0.4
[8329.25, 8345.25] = 0.0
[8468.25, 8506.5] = 0.6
